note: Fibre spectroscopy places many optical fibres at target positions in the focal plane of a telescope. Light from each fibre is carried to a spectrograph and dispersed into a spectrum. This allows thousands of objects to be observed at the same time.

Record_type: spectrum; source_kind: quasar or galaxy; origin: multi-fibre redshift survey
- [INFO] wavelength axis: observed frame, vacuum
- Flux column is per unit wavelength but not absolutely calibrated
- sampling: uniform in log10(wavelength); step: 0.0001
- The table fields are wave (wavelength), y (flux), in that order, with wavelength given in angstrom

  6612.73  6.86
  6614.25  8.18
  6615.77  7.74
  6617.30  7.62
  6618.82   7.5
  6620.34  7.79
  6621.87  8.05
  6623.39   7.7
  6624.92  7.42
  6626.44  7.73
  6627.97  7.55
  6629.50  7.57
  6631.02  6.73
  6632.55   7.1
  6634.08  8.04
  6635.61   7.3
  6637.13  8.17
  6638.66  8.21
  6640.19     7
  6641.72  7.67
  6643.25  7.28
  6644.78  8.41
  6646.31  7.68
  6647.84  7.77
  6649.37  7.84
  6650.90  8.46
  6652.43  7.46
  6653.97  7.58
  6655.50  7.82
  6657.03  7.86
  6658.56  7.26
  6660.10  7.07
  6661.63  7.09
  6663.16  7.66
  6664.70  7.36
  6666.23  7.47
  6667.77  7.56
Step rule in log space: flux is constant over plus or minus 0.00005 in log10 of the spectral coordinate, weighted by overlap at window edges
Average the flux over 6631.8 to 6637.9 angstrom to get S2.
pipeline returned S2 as 7.66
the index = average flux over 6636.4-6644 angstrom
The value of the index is 7.66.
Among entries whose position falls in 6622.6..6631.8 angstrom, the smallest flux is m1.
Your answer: 6.73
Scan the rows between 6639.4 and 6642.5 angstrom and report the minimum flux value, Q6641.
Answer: 7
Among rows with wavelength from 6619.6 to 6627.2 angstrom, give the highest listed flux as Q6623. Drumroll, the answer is 8.05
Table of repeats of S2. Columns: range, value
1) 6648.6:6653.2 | 7.92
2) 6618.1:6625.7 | 7.7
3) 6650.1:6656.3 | 7.83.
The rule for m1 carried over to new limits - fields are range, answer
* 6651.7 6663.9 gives 7.07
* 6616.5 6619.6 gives 7.5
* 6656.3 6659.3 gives 7.26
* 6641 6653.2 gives 7.28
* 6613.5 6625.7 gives 7.42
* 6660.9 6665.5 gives 7.09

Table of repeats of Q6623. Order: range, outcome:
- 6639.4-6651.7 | 8.46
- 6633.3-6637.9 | 8.17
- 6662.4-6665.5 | 7.66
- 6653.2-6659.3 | 7.86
